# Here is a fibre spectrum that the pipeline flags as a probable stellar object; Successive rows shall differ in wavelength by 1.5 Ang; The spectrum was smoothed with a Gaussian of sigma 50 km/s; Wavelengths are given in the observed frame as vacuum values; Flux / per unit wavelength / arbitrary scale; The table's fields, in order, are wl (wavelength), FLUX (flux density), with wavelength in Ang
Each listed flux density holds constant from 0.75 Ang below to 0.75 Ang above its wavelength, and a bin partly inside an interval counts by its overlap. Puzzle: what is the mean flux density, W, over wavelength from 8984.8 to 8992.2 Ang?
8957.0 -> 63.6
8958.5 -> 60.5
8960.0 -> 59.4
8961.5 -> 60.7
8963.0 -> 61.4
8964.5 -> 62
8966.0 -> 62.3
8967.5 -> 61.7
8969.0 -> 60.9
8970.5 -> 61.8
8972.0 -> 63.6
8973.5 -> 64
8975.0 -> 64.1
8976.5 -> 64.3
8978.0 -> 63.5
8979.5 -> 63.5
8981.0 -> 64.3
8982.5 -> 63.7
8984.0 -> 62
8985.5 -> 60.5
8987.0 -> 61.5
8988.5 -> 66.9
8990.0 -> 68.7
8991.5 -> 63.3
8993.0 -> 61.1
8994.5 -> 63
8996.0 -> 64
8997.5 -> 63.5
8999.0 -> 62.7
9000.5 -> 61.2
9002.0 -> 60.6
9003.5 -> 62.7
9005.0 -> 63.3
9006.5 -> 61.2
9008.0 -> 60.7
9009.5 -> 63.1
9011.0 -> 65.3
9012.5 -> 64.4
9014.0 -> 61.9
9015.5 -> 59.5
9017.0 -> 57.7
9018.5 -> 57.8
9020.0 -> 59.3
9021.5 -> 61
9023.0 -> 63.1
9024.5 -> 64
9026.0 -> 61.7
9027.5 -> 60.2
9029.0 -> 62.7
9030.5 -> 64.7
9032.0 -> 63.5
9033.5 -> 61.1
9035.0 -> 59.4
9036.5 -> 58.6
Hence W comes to 64.2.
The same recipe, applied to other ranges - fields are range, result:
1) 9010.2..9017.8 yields 61.7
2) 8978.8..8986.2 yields 62.8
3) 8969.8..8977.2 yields 63.6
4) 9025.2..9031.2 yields 62.3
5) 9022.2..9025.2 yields 63.5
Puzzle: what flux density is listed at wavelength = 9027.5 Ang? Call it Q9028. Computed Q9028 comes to 60.2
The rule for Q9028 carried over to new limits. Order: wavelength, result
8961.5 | 60.7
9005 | 63.3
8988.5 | 66.9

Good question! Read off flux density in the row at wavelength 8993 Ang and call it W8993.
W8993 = 61.1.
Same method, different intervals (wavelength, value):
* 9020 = 59.3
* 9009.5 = 63.1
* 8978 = 63.5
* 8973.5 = 64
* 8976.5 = 64.3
